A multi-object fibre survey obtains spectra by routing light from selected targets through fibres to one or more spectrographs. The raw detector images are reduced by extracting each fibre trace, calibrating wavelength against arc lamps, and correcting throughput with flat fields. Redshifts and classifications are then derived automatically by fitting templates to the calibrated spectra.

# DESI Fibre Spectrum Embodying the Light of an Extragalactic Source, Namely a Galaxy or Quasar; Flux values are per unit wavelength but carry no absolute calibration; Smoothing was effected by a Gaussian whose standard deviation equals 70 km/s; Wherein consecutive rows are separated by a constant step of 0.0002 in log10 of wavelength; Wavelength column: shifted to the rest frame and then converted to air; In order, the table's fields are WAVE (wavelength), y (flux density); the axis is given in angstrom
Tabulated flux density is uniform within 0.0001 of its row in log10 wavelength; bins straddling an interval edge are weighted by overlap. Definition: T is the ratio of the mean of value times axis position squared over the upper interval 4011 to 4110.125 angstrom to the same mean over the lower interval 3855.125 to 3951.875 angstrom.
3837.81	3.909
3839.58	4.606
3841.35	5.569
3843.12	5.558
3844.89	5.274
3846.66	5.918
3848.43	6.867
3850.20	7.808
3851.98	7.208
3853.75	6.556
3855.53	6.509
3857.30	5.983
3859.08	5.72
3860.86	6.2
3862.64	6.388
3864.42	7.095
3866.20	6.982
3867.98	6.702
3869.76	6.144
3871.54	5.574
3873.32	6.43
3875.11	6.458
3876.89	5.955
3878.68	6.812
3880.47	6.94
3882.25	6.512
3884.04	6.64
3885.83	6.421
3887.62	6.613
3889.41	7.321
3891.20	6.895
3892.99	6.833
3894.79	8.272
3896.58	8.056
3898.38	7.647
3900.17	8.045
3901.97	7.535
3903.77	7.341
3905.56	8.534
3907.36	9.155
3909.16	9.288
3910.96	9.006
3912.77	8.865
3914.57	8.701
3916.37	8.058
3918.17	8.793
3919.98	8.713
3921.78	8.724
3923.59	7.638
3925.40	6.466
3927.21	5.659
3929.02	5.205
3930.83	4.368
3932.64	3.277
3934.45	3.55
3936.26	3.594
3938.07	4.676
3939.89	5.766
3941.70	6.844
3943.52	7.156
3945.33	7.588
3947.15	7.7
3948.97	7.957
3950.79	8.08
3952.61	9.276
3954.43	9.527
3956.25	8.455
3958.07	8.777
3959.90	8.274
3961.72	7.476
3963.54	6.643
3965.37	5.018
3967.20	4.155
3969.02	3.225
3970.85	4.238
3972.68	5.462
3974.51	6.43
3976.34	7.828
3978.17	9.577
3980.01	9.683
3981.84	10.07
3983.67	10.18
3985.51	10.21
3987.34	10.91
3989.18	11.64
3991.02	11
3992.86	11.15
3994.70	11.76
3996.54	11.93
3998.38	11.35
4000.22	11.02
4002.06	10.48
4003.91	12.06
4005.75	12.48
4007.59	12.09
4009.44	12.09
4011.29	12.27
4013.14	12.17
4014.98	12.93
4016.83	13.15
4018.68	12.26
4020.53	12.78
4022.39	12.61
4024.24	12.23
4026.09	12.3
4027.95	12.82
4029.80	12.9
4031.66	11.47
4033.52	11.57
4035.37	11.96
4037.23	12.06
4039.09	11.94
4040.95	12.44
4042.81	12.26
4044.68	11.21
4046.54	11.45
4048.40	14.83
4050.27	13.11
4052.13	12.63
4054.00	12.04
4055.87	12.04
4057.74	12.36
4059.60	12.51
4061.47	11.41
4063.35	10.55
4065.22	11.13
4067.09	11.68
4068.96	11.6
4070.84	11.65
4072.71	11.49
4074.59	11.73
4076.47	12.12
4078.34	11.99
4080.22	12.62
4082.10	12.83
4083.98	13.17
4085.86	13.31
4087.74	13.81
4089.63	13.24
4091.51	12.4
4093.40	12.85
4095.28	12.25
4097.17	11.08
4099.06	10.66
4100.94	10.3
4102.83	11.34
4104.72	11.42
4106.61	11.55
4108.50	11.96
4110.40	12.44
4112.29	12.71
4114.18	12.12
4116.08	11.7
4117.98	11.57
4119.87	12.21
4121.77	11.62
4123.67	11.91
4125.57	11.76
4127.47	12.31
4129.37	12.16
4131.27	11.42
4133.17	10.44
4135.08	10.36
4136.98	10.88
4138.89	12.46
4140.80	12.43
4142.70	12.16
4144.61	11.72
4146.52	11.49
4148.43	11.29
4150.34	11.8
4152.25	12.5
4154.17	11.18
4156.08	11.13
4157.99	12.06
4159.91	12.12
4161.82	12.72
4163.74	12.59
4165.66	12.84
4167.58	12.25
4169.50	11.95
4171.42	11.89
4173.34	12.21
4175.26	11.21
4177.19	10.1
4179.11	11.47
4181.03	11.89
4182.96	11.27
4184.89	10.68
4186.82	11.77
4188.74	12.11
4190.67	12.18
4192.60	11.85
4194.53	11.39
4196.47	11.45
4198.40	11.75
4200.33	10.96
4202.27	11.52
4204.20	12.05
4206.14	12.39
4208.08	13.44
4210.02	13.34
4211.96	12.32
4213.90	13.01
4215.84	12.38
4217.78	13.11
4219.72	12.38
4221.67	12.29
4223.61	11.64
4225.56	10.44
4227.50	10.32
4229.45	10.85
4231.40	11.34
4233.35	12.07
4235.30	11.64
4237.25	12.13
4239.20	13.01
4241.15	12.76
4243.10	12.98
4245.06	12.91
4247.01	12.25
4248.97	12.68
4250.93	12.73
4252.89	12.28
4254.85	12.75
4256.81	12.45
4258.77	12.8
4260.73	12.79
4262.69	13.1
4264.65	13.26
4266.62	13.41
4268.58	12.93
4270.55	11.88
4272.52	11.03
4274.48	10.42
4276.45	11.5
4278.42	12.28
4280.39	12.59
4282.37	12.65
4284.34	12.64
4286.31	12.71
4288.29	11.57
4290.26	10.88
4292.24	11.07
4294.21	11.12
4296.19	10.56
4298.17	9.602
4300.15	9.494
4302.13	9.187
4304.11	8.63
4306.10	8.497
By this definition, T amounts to 1.90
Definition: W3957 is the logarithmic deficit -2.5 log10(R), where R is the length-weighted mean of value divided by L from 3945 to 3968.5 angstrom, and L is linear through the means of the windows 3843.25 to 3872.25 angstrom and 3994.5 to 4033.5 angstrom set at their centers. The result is 0.31 mag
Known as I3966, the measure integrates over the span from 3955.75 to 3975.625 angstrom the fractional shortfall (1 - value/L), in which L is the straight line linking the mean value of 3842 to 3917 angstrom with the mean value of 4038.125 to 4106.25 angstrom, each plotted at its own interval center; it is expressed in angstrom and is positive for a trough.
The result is 6.7 angstrom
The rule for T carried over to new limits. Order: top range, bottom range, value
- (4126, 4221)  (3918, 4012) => 1.59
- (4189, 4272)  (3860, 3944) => 2.09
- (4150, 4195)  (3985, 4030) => 1.07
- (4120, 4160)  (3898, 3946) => 1.85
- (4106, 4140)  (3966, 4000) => 1.41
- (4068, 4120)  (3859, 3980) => 1.89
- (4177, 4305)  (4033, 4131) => 1.06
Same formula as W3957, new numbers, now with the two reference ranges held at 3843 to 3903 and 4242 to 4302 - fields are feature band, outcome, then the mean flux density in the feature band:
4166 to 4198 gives -0.08 mag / 11.6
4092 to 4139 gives -0.17 mag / 11.7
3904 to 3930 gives -0.10 mag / 8.03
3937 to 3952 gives 0.10 mag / 6.98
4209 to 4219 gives -0.14 mag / 12.8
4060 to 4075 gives -0.22 mag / 11.4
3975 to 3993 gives -0.23 mag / 10.1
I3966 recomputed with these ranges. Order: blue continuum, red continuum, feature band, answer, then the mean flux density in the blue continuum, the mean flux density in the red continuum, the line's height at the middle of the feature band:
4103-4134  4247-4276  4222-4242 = 1.1 angstrom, 11.8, 12.4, 12.3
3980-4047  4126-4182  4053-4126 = -1.3 angstrom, 11.8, 11.8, 11.8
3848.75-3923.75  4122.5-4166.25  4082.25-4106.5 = -2.7 angstrom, 7.31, 11.8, 10.9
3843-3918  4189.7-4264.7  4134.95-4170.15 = -2.6 angstrom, 7.1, 12.2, 11.1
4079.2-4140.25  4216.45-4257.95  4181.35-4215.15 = 0.3 angstrom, 12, 12.1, 12.1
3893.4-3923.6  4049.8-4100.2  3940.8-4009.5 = 7.1 angstrom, 8.37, 12.1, 9.88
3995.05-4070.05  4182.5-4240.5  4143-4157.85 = 0.4 angstrom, 12.1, 11.9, 12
